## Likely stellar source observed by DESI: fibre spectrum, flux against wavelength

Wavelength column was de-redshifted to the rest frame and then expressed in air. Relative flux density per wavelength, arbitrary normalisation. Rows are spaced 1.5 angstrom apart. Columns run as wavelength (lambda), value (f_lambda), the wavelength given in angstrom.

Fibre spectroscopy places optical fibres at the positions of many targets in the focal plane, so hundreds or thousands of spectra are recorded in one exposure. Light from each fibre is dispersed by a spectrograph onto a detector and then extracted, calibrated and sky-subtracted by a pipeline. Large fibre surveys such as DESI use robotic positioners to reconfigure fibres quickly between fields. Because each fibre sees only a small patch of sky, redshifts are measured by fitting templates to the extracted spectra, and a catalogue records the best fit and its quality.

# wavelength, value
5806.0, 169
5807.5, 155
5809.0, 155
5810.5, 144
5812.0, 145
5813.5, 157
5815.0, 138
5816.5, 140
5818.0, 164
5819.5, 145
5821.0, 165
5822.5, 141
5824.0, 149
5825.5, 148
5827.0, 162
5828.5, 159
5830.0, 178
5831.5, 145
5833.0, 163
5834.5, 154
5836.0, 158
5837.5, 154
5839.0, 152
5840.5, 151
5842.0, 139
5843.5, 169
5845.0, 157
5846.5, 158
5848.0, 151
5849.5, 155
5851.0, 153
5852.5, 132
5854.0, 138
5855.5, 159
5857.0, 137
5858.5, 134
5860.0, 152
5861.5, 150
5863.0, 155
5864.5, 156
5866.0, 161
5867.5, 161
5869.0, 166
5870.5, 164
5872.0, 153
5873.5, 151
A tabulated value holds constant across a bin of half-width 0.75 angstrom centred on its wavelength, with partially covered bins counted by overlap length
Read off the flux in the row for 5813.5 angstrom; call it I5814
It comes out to 157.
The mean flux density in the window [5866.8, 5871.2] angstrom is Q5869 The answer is 164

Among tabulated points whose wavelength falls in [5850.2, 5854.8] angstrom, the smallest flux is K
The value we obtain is 132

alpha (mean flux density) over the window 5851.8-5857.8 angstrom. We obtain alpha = 142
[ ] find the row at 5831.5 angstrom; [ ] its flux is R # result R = 145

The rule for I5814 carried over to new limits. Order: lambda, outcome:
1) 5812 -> 145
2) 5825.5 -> 148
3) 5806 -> 169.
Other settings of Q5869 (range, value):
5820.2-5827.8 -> 153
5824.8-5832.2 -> 159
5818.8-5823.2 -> 151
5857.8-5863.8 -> 148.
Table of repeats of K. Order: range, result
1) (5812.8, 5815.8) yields 138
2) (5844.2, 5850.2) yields 151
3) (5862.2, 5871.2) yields 155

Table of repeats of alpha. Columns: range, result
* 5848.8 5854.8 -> 145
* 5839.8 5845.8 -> 154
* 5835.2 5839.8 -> 155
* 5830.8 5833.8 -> 154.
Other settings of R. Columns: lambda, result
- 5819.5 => 145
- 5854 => 138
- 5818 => 164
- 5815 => 138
